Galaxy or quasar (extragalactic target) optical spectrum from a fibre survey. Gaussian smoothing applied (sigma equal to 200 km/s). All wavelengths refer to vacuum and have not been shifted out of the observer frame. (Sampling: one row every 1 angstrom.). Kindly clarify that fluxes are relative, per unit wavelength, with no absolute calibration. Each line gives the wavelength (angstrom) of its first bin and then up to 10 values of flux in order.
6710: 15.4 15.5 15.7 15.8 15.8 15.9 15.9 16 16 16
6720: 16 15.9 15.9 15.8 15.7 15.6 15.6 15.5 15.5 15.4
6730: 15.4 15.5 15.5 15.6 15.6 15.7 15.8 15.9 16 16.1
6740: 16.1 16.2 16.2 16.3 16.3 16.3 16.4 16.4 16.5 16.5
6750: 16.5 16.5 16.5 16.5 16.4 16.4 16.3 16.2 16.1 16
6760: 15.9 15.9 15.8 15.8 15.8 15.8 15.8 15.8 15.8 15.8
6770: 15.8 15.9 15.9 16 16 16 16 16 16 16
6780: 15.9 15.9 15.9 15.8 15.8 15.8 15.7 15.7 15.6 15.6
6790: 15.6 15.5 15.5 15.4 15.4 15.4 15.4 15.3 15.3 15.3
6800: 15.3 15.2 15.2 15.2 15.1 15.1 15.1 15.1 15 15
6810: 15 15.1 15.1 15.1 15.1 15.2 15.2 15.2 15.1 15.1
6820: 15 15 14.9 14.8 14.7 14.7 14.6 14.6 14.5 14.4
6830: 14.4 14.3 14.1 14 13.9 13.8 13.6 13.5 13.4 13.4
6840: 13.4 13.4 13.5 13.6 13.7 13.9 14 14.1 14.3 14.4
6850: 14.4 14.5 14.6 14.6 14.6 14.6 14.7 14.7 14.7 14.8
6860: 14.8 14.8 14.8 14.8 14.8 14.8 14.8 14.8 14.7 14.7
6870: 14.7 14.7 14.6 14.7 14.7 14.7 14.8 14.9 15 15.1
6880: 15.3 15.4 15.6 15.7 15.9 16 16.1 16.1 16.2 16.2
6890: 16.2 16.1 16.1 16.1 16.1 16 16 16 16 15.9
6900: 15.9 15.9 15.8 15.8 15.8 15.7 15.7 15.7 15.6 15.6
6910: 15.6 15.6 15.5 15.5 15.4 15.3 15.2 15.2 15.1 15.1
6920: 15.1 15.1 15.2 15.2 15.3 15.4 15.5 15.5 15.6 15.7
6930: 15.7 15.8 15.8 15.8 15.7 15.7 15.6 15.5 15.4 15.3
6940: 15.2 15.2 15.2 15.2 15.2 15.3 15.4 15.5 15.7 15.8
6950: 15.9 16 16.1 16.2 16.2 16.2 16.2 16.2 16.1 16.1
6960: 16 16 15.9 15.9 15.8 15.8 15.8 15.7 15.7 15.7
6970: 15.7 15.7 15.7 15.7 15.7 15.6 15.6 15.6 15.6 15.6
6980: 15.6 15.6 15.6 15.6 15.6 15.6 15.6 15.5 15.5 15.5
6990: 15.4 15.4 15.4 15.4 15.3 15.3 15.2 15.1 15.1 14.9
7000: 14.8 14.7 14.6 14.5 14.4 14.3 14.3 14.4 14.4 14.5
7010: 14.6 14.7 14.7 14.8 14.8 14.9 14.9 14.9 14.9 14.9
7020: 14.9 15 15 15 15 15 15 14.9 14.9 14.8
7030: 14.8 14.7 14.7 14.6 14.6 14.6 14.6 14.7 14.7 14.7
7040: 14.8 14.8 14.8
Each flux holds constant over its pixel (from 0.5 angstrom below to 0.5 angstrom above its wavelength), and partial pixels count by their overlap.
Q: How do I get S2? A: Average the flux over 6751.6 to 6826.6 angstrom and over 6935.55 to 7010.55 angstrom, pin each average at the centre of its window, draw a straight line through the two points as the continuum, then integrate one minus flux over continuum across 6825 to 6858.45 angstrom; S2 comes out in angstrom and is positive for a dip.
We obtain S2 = 3.0 angstrom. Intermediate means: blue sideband 15.5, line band 14.1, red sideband 15.5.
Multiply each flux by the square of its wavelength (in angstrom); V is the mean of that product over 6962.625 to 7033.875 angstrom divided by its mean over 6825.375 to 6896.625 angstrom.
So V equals 1.07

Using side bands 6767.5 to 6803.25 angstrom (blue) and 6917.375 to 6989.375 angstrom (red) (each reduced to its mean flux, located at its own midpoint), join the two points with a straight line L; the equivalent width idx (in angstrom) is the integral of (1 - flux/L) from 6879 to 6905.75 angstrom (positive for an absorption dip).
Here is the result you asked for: -0.4 angstrom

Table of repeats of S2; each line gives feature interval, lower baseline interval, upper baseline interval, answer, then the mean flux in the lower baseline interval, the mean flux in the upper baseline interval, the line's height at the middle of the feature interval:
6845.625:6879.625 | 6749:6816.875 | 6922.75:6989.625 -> 2.17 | 15.7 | 15.7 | 15.7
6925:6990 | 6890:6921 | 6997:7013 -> -2.42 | 15.7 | 14.6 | 15.1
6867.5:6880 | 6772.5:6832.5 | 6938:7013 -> 0.44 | 15.3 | 15.4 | 15.3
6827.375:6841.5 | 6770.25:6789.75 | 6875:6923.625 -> 1.69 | 15.9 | 15.6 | 15.8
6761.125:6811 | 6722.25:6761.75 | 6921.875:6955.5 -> 1.03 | 16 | 15.6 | 15.9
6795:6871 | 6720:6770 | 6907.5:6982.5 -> 5.73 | 16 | 15.6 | 15.8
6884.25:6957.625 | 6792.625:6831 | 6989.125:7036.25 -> -3.68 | 15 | 14.8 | 14.9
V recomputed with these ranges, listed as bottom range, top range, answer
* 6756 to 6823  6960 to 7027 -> 1.04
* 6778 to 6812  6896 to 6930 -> 1.04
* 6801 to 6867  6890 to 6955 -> 1.10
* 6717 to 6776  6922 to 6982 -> 1.04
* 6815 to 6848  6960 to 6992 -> 1.15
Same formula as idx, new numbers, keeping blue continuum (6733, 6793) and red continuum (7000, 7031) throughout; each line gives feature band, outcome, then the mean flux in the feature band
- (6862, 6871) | 0.4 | 14.8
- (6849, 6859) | 0.6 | 14.6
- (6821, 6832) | 0.8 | 14.6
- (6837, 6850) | 1.5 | 13.8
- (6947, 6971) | -1.4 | 15.9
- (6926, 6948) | -0.5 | 15.5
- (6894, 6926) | -0.6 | 15.6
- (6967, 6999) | -1.3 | 15.5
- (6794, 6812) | 0.7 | 15.2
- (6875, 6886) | 0.0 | 15.4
